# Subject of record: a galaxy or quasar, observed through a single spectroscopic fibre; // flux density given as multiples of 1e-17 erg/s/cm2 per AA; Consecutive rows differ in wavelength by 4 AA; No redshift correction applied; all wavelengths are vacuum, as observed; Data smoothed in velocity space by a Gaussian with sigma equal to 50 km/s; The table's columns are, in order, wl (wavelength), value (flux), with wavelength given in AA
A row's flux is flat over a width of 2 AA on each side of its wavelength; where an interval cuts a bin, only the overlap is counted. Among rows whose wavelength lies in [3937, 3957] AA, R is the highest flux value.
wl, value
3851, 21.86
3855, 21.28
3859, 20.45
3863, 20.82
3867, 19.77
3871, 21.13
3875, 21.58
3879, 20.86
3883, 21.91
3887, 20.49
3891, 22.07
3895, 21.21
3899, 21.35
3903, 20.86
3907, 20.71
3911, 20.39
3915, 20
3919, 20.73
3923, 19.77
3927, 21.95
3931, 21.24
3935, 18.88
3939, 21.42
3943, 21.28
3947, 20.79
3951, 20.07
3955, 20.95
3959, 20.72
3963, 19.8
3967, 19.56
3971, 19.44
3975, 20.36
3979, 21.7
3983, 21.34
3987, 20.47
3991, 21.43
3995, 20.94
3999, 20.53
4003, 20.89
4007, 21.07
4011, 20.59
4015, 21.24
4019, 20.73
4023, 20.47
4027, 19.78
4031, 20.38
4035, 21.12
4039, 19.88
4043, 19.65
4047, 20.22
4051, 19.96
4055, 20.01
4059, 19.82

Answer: 21.42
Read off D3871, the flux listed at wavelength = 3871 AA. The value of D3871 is 21.13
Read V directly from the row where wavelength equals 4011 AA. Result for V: 20.59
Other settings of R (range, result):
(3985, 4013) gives 21.43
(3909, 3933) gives 21.95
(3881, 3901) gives 22.07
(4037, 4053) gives 20.22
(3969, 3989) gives 21.7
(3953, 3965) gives 20.95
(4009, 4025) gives 21.24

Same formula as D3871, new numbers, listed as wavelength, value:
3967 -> 19.56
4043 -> 19.65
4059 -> 19.82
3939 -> 21.42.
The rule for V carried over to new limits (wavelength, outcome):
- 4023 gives 20.47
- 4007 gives 21.07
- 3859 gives 20.45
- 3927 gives 21.95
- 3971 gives 19.44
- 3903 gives 20.86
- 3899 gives 21.35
